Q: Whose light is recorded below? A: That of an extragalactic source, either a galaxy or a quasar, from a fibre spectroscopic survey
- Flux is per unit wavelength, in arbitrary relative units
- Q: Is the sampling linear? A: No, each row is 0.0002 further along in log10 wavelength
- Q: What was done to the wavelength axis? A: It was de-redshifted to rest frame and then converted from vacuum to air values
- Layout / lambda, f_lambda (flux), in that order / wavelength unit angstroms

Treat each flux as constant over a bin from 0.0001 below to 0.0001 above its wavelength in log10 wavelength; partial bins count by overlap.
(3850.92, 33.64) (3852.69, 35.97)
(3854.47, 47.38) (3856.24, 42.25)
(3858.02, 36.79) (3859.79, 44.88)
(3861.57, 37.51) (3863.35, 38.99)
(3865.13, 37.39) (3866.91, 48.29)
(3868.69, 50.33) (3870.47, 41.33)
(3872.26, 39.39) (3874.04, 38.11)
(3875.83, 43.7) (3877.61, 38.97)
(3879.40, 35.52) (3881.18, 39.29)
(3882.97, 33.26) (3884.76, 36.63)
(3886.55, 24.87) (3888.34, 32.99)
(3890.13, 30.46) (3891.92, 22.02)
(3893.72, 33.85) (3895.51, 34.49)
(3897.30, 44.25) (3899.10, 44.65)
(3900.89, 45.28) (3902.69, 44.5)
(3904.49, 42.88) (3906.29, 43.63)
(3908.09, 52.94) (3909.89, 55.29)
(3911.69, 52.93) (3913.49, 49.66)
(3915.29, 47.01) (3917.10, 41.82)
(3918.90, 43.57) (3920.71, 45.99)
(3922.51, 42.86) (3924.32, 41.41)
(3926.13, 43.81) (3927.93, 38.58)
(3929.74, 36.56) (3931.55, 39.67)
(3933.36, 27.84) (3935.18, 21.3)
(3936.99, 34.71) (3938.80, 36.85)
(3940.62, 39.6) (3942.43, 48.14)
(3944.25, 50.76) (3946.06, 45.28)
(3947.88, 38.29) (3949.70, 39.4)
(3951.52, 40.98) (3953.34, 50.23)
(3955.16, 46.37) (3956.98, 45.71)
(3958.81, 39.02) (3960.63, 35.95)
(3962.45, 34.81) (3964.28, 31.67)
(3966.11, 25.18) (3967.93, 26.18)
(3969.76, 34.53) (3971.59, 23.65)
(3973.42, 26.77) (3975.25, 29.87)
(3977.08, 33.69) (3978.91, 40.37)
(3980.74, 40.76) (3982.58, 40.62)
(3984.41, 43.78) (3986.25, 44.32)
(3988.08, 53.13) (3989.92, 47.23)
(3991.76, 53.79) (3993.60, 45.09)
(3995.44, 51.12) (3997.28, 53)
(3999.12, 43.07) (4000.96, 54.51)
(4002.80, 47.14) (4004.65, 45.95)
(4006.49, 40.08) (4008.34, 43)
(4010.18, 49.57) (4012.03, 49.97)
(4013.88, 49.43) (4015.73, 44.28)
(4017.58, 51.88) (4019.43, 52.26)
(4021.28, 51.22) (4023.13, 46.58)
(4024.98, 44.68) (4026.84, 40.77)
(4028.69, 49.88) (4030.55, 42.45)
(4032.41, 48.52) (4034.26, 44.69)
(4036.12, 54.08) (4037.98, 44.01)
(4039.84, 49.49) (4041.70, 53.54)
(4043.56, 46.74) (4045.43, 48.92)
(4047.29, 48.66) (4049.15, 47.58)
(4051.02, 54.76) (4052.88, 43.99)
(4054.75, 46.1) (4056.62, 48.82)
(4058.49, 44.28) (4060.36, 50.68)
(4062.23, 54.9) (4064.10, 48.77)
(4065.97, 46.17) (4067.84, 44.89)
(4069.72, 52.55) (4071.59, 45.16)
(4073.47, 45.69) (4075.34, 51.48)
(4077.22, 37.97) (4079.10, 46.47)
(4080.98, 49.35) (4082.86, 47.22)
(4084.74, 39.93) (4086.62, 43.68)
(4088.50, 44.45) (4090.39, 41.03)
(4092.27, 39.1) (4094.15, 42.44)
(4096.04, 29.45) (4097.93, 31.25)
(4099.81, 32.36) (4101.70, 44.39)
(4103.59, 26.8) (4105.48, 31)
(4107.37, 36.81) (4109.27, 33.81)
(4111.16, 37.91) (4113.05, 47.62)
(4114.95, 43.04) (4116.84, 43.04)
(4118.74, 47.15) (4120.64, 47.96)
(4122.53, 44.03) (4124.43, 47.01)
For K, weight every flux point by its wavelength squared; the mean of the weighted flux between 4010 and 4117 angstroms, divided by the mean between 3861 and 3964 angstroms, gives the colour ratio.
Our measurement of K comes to 1.2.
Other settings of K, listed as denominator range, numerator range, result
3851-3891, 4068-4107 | 1.18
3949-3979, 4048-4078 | 1.42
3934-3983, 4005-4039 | 1.32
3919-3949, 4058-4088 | 1.27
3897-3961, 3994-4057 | 1.18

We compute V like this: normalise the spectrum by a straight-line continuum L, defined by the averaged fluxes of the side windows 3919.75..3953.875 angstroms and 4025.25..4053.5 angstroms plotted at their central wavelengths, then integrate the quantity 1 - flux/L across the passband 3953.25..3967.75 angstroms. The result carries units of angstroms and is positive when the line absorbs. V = 1.5 angstroms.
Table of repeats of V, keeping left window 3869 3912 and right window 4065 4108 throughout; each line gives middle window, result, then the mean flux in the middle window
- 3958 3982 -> 4.60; 32.6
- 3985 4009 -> -4.30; 47.8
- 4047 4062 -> -2.69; 48.4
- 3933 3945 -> 0.83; 37.3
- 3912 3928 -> -1.85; 44.5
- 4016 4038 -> -3.69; 47.6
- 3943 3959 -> -1.67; 44.3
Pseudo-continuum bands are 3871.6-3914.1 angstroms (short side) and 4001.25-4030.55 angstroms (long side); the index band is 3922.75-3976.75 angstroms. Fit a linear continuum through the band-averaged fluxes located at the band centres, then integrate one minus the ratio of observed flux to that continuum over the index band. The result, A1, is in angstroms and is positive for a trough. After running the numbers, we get 7.68 angstroms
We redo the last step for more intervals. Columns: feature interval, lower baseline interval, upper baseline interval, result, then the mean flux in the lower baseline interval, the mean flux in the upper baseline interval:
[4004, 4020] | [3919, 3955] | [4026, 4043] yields -0.5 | 40.3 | 47.5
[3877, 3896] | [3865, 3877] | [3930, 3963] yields 4.2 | 42.9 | 39.7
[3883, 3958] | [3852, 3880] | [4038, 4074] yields 4.2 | 41.1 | 48.4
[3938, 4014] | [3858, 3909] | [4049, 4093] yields 1.8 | 39.3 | 46.5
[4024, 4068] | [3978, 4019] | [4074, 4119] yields -4.2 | 47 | 40.3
